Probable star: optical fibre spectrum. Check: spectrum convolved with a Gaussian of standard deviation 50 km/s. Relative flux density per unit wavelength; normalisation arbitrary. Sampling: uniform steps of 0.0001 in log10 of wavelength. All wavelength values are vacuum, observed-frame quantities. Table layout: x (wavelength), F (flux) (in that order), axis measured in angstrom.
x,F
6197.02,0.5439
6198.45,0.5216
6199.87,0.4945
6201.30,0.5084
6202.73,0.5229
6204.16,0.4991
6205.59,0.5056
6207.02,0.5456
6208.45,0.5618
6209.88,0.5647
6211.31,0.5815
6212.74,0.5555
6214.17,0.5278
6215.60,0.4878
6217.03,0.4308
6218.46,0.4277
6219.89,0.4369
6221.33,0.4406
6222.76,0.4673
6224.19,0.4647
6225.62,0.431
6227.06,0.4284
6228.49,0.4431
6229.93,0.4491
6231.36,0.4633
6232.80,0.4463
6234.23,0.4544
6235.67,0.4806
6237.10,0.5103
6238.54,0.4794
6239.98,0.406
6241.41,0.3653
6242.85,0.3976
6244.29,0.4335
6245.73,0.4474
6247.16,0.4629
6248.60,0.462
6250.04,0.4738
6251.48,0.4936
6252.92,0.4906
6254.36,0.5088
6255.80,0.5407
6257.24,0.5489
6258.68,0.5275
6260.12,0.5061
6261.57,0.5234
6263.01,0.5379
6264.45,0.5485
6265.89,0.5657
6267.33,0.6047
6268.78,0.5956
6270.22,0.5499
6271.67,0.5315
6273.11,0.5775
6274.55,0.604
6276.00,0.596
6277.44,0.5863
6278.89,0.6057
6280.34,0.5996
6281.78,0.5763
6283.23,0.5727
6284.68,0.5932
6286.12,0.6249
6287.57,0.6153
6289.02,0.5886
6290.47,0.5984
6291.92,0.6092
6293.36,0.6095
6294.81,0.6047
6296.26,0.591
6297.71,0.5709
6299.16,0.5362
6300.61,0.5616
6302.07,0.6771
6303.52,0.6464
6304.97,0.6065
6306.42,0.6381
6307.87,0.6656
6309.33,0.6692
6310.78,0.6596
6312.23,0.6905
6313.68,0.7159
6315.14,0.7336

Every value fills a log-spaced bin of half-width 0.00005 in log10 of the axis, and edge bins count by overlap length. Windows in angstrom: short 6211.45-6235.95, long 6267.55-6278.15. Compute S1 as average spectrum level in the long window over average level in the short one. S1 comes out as 1.2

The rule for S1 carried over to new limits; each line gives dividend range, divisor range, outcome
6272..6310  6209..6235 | 1.28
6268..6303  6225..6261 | 1.27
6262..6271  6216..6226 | 1.27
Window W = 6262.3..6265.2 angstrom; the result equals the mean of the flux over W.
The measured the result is 0.544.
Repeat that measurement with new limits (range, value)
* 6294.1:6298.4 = 0.589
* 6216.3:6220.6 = 0.433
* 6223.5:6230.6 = 0.443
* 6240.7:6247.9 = 0.422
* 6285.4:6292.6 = 0.607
